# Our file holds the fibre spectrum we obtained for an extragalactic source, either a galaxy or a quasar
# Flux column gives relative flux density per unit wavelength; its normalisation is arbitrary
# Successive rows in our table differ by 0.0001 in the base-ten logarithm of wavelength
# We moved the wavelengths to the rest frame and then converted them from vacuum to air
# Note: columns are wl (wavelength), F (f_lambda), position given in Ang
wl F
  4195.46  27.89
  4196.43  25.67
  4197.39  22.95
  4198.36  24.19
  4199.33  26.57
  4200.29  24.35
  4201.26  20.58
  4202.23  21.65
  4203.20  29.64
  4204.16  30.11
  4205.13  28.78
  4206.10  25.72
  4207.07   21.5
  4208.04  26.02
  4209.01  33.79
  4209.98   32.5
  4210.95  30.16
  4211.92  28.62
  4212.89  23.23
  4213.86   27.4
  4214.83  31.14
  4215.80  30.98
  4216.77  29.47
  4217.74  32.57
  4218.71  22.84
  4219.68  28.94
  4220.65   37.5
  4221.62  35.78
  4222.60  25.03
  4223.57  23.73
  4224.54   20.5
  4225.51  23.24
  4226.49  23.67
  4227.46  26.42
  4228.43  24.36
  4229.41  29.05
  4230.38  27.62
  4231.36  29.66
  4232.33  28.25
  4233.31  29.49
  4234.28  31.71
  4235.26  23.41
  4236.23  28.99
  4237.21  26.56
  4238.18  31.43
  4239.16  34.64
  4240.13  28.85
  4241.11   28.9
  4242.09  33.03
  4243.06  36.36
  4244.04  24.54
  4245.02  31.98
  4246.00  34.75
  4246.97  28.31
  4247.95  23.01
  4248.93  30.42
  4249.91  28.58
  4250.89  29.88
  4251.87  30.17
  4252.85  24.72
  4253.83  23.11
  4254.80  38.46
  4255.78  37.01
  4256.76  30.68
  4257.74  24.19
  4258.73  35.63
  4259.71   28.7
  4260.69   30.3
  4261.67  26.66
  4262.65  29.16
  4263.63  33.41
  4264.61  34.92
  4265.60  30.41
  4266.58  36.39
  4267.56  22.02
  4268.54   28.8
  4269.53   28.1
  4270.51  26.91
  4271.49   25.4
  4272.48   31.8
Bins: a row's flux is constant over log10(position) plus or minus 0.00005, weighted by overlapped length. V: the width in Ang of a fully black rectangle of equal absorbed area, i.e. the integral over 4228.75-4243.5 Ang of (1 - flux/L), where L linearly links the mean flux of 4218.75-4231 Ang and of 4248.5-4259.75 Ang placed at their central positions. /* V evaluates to -0.8 Ang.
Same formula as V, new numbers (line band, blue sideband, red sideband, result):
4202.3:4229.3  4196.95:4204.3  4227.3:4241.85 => -1.4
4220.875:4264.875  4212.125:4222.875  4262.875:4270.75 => 1.2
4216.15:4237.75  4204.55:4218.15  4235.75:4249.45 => 1.2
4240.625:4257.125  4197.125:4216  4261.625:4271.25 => -0.8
